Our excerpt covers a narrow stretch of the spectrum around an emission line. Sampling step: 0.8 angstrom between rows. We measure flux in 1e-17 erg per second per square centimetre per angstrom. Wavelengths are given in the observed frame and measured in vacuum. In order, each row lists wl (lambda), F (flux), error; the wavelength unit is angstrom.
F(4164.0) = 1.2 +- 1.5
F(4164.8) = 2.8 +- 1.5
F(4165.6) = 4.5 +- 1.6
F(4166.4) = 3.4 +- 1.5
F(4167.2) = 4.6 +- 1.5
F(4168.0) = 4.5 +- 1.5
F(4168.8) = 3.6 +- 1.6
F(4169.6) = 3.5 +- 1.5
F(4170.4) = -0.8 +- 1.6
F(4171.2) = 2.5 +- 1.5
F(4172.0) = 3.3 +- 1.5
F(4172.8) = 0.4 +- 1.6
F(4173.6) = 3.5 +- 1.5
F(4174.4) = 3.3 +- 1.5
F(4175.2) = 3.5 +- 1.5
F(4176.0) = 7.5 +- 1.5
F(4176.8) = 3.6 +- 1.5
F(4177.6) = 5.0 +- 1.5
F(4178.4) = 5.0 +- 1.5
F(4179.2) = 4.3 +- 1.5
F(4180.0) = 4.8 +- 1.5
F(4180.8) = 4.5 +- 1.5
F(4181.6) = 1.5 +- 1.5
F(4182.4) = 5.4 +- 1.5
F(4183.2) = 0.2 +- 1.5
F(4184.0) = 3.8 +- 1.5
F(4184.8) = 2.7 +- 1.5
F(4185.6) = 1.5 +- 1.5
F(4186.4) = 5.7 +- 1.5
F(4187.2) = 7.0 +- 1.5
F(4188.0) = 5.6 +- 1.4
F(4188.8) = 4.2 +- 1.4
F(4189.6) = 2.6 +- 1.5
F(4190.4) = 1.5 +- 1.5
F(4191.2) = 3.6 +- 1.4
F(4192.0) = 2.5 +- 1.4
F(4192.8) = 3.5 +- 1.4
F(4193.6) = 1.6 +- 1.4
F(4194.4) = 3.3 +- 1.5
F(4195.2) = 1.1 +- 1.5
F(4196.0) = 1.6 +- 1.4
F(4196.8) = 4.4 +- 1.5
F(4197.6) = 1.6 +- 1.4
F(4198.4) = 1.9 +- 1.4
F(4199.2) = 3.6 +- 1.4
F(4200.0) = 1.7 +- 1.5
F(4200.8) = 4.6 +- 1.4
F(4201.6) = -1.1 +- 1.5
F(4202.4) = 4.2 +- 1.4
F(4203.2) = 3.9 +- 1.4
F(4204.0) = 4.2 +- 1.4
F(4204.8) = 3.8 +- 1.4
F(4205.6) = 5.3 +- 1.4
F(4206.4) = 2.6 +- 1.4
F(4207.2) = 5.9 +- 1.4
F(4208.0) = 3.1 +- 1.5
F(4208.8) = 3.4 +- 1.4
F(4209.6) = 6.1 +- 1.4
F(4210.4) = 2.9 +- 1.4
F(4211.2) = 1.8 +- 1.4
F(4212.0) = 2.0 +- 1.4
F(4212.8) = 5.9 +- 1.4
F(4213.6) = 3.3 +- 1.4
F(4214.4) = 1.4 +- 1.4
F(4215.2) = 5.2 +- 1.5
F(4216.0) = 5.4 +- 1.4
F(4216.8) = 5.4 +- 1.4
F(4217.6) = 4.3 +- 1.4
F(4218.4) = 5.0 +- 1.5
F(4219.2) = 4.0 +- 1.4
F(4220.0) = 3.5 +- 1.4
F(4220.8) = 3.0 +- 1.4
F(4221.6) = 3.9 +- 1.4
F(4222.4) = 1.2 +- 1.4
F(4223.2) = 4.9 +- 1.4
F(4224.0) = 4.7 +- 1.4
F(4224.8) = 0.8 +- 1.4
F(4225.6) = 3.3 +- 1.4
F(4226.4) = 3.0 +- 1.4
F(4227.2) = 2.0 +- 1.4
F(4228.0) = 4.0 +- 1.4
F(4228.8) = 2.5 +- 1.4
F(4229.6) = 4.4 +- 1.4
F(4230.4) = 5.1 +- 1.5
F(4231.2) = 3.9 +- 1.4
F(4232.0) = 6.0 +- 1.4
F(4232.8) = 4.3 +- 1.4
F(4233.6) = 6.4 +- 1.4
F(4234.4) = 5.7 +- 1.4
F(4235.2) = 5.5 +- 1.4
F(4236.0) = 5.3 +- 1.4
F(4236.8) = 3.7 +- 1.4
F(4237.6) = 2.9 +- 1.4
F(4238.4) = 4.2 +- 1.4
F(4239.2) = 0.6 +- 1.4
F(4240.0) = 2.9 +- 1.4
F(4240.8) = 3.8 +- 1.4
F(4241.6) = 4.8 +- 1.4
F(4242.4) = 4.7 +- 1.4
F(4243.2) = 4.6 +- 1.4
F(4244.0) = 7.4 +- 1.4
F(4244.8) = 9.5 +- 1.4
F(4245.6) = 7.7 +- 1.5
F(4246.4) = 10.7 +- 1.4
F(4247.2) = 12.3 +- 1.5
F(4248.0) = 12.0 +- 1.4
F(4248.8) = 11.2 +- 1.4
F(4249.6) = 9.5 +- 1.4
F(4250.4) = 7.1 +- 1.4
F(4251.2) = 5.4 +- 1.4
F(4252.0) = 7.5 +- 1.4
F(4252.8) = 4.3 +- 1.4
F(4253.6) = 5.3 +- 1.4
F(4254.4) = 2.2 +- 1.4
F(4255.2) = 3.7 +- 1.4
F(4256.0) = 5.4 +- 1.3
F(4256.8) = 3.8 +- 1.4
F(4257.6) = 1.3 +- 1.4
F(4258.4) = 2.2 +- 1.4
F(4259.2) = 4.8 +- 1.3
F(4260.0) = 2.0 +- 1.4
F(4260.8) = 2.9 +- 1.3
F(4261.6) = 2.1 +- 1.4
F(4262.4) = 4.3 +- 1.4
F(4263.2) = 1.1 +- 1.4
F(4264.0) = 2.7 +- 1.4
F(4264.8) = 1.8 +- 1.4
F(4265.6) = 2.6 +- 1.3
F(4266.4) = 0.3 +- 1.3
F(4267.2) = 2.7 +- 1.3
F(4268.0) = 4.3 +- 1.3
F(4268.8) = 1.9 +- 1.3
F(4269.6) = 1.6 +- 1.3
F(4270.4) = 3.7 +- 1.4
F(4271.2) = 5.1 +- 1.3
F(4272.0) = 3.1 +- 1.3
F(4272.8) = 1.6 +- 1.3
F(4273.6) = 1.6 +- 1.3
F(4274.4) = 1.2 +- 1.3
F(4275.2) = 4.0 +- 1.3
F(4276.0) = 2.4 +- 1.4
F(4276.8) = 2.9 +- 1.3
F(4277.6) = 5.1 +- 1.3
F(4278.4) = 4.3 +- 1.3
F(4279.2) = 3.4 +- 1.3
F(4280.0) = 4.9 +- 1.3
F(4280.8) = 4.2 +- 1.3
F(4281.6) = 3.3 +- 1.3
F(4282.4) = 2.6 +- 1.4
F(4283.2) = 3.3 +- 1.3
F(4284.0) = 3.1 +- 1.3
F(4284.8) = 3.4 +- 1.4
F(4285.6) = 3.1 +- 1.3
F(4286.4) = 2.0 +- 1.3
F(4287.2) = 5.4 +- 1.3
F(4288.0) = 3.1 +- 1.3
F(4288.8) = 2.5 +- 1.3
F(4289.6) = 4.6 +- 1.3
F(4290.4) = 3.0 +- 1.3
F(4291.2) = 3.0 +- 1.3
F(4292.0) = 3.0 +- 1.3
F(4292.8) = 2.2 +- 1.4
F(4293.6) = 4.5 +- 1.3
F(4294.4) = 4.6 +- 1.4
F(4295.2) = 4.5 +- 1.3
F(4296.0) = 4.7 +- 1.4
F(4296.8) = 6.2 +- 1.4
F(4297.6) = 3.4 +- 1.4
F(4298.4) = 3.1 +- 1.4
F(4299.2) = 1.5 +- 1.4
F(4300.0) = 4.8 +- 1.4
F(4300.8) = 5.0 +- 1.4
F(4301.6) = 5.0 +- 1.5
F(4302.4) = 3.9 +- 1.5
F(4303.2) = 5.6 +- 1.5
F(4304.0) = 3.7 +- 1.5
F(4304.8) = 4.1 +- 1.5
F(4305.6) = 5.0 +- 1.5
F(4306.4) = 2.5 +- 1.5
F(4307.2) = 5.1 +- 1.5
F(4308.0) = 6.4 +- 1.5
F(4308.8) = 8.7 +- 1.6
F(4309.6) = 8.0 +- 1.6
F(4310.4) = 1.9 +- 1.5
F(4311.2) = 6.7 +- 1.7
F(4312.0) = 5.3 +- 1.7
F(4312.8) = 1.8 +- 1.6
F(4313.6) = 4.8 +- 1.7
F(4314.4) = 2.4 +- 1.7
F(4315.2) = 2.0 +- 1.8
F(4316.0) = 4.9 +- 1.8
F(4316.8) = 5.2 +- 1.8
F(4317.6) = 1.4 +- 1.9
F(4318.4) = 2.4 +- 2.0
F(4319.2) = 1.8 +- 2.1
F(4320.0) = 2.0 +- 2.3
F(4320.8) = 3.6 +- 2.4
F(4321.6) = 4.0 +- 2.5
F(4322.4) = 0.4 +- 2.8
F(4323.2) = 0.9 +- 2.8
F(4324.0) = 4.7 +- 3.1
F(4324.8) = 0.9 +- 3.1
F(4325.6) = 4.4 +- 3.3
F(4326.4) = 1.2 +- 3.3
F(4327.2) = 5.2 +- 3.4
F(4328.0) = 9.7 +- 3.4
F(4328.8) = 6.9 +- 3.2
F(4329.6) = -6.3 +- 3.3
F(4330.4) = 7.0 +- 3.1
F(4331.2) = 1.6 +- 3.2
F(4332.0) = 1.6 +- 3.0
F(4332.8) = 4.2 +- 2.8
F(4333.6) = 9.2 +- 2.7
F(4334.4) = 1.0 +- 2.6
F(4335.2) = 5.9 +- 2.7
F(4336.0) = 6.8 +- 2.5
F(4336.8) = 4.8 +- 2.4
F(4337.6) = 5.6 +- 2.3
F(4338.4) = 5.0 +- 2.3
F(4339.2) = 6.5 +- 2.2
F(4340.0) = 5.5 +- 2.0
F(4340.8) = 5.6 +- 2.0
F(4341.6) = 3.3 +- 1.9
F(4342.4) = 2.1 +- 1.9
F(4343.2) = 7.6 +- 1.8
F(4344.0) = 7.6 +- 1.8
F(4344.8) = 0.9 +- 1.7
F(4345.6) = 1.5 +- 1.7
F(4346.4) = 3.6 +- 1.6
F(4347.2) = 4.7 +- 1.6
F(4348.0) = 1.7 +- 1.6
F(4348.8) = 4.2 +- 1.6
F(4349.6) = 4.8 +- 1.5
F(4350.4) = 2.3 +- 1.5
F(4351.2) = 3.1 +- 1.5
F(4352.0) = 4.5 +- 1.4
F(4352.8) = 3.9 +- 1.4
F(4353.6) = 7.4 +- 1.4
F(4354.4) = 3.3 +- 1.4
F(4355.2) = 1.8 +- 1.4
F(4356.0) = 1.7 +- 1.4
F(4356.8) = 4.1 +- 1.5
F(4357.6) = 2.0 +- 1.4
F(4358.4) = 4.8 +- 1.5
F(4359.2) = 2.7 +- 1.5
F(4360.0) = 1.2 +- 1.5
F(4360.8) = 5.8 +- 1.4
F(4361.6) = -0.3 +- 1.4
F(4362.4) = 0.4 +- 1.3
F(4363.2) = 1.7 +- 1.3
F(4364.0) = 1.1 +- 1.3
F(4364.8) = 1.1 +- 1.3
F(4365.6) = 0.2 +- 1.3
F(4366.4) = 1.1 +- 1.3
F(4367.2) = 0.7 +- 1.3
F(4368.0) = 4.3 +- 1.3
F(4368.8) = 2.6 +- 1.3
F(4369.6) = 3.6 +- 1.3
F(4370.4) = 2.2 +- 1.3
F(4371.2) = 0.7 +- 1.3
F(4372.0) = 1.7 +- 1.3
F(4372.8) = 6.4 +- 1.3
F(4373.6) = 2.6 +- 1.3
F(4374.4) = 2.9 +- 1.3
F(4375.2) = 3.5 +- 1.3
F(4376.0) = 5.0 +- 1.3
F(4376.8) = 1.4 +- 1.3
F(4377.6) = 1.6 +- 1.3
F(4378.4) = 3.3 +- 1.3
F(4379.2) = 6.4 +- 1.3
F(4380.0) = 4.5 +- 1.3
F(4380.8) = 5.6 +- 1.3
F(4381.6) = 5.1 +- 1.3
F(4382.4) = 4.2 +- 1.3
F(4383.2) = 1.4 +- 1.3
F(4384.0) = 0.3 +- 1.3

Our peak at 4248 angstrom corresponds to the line [O II]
